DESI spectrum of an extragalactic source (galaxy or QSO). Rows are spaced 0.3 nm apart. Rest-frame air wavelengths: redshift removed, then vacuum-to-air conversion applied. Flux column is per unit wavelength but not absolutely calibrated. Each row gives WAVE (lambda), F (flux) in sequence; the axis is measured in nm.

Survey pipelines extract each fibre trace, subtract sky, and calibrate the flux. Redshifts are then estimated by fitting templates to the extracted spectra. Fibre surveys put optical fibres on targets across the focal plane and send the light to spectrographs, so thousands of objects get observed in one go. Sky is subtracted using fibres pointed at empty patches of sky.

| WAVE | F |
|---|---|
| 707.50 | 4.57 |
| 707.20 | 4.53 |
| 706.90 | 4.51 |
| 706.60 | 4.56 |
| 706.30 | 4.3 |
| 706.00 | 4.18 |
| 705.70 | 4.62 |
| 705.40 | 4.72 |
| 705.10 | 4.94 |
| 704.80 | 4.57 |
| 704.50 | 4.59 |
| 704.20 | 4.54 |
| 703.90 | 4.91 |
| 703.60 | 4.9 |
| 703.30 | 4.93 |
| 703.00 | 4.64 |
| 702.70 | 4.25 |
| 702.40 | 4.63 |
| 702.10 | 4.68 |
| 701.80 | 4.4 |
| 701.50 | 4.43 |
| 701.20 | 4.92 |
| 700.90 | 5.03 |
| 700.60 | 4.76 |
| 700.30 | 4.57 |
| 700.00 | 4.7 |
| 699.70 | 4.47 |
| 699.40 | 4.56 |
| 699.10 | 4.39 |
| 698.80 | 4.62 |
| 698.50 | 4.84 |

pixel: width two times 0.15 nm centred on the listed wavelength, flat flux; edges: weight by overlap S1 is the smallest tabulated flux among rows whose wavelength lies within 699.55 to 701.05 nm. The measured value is 4.47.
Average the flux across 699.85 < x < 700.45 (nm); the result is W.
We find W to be 4.64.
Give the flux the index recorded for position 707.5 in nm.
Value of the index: 4.57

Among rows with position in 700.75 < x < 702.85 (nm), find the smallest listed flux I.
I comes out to 4.25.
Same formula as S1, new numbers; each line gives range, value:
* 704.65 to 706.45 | 4.18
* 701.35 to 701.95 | 4.4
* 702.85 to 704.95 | 4.54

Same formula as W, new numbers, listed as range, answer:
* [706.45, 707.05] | 4.54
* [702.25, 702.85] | 4.44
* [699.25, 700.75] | 4.61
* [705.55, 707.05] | 4.43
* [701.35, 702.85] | 4.48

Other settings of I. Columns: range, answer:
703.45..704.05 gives 4.9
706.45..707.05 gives 4.51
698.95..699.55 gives 4.39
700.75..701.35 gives 4.92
